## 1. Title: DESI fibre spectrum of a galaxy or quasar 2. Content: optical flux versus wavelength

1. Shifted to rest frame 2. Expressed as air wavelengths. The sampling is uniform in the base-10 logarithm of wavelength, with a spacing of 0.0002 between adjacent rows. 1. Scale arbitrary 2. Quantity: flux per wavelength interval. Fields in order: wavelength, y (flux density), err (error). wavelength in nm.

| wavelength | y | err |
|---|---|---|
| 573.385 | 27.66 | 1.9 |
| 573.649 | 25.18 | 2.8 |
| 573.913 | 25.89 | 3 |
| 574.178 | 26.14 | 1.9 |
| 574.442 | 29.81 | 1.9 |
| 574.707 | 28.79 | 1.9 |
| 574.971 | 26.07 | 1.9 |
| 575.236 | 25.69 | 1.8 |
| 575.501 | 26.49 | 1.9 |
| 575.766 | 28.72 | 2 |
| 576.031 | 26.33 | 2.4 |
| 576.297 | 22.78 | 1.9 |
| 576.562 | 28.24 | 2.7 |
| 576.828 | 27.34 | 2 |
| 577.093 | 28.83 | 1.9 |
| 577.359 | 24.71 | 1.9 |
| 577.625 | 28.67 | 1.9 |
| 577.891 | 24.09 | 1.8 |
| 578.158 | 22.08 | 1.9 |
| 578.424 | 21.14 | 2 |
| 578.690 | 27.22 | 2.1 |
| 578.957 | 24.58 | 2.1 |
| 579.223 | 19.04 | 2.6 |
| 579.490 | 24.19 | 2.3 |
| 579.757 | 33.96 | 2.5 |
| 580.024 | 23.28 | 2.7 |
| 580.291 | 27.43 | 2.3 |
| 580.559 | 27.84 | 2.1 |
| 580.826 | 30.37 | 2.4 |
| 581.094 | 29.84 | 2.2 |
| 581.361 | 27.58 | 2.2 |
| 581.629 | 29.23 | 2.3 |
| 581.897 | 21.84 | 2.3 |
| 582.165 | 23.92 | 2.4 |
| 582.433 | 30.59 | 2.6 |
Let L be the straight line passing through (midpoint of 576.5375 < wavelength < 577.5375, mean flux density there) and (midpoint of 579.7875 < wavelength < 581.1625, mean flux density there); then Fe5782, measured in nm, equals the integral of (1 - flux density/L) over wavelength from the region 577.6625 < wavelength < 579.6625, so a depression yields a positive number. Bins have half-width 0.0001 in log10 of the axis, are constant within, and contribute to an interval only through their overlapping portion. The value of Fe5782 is 0.29 nm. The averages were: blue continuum 27.2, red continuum 28.1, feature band 23.7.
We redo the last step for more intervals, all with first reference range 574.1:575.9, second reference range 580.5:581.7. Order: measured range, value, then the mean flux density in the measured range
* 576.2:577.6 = 0.06 nm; 26.7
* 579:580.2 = 0.15 nm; 25.2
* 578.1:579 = 0.14 nm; 23.8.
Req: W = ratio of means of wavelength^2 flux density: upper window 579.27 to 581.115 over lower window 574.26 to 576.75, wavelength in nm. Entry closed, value 1.0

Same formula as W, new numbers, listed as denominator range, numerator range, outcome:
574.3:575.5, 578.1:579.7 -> 0.87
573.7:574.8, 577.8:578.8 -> 0.87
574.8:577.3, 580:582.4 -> 1.03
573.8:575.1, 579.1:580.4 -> 0.95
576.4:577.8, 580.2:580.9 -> 1.05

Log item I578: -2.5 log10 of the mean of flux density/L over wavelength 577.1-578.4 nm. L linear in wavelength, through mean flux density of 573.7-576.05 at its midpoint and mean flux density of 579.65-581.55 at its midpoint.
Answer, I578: 0.12 mag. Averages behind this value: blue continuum 27.1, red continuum 28.6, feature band 24.9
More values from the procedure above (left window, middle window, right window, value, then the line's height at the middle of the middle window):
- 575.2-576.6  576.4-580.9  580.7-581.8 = 0.068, 27.7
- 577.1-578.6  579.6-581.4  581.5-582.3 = -0.153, 24.9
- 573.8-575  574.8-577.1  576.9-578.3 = -0.002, 26.6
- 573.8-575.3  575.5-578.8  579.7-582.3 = 0.056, 27.2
